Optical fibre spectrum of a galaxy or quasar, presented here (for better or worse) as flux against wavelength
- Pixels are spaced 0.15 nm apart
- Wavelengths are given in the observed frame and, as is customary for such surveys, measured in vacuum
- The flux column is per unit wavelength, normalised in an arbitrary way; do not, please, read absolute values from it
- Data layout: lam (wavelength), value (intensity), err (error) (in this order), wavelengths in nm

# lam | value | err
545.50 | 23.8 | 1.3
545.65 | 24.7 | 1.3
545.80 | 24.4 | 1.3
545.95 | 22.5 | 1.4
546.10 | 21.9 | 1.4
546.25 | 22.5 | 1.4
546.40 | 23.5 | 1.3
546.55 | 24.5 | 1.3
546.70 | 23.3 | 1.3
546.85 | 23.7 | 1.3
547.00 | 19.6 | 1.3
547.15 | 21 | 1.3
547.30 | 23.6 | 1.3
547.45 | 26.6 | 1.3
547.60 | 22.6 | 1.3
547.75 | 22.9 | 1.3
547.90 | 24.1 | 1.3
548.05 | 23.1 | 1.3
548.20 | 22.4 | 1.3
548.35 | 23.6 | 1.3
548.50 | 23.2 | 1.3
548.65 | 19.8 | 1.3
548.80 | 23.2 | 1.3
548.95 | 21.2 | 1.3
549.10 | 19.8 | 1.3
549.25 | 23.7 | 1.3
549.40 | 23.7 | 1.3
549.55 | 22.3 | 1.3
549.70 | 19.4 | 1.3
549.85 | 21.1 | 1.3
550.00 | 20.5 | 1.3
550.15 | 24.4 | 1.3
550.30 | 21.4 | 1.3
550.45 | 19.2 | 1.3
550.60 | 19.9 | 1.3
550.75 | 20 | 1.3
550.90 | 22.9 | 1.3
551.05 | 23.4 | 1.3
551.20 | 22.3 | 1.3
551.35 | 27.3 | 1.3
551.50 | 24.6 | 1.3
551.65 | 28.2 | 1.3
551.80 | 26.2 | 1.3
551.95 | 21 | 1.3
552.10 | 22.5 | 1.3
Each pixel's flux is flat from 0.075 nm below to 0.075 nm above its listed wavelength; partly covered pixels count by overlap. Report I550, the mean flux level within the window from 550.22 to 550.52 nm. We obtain 20.4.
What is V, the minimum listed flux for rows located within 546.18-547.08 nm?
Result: 19.6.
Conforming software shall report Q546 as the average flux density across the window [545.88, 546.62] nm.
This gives 23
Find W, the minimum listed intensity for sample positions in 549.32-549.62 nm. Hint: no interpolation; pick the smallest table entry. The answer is 22.3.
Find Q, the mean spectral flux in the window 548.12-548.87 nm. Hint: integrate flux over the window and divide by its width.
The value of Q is 22.4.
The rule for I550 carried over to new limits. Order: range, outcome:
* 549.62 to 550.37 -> 21.4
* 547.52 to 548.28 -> 23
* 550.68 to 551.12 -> 22.1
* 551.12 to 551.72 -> 25.6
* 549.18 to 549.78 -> 22.3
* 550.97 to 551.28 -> 22.9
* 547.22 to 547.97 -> 23.9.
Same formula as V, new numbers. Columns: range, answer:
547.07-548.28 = 21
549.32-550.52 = 19.2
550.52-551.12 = 19.9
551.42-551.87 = 24.6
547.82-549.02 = 19.8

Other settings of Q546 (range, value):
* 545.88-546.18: 22.2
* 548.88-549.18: 20.5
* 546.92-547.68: 22.7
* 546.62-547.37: 22.2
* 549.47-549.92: 21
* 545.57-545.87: 24.5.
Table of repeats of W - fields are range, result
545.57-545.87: 24.4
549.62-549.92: 19.4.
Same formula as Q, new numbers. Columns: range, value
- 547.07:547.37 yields 22.2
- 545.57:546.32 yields 23.2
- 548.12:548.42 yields 23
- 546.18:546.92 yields 23.5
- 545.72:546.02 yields 23.5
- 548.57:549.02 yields 21.4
